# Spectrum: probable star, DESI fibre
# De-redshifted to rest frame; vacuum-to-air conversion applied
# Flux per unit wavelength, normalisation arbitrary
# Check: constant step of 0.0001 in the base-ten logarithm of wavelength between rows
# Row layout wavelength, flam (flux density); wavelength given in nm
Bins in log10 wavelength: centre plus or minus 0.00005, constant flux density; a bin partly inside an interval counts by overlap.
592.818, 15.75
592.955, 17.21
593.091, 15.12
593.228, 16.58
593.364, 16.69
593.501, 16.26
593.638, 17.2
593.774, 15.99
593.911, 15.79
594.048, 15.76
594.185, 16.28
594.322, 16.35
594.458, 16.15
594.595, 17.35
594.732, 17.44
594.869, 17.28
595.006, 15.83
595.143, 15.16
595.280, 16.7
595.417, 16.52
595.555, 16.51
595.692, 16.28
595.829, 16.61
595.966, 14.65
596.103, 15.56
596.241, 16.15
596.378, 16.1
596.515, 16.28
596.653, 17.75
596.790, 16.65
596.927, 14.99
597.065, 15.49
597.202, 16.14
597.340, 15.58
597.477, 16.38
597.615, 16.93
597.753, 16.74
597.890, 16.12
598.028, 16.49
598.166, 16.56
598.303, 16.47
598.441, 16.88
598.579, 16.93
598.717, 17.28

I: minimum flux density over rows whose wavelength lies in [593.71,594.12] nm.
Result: 15.76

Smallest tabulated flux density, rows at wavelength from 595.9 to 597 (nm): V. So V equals 14.65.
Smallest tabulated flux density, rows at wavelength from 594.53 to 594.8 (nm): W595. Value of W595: 17.35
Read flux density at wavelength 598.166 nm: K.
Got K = 16.56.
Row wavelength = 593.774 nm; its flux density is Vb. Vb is 15.99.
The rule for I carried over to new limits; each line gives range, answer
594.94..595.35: 15.16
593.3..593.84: 15.99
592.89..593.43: 15.12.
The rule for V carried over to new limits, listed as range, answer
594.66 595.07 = 15.83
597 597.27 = 15.49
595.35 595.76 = 16.28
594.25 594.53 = 16.15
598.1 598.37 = 16.47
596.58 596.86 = 16.65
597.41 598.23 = 16.12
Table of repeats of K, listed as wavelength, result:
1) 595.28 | 16.7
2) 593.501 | 16.26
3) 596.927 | 14.99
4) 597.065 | 15.49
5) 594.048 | 15.76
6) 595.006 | 15.83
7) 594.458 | 16.15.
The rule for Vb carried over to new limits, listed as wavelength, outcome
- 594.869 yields 17.28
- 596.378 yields 16.1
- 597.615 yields 16.93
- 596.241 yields 16.15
